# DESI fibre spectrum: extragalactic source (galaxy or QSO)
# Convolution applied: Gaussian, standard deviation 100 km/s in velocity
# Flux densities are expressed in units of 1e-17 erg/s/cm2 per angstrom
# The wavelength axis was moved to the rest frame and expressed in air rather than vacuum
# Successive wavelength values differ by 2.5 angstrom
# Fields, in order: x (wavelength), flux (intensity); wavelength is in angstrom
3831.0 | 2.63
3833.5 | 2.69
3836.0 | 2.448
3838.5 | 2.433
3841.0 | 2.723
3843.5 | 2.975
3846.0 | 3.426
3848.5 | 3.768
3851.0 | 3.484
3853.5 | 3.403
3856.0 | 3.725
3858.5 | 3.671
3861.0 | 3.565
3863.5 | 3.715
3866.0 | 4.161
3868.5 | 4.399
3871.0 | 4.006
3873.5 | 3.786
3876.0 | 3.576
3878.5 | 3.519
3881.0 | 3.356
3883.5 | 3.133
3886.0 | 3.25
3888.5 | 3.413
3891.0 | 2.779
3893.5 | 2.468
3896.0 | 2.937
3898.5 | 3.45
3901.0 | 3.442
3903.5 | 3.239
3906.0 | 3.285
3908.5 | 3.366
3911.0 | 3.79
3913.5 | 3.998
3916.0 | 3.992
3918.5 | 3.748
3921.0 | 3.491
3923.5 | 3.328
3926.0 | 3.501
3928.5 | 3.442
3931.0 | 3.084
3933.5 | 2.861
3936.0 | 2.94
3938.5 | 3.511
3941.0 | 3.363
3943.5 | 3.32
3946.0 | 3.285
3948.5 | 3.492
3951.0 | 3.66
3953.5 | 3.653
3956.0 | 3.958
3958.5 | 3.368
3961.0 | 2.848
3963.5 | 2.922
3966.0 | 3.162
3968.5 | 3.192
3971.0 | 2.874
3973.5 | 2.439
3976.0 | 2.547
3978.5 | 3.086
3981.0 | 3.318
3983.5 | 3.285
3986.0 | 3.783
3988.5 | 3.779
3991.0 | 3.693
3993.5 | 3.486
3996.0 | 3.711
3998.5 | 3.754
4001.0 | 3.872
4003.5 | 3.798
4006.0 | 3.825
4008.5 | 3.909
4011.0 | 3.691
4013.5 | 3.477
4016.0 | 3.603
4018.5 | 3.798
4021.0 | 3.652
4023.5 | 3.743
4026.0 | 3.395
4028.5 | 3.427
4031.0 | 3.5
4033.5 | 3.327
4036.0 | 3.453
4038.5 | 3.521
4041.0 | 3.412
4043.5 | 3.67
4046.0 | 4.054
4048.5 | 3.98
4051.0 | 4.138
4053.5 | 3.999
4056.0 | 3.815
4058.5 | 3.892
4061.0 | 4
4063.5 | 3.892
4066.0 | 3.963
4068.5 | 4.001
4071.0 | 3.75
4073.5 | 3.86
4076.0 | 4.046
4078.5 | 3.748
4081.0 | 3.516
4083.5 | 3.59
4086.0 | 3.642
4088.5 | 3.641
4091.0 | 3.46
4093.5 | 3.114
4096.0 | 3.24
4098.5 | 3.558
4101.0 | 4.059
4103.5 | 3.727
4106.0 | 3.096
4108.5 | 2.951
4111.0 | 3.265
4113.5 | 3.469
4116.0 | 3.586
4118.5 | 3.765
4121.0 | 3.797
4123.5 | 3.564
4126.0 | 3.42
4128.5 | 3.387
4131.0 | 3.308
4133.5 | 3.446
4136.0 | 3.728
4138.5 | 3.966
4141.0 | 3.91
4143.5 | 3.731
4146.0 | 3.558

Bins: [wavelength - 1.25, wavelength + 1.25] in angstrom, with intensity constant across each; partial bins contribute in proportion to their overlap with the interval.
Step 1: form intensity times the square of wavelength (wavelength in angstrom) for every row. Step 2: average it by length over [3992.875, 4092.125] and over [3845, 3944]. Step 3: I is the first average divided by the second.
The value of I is 1.2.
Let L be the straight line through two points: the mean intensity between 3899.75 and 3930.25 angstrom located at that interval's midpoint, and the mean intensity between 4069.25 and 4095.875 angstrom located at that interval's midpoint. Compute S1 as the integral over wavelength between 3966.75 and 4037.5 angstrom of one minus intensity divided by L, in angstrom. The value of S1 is 2.2 angstrom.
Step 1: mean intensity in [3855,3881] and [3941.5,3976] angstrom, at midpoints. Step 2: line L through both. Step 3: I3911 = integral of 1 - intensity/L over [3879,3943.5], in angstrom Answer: 3.4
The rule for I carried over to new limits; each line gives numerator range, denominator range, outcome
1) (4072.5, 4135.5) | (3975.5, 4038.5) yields 1.04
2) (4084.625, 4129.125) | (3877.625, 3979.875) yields 1.16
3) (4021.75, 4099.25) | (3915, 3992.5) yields 1.17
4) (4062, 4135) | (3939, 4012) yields 1.11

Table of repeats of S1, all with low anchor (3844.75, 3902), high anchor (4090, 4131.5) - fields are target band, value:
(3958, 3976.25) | 2.9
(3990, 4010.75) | -1.7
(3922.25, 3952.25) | 1.5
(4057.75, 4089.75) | -3.2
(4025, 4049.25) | -0.7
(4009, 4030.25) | -0.8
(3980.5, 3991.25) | -0.3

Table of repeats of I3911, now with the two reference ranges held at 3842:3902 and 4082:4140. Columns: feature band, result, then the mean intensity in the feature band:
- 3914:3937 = 0.5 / 3.4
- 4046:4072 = -3.3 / 3.95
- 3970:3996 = 1.8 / 3.26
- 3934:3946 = 0.8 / 3.26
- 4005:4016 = -0.7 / 3.71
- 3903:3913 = 0.0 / 3.48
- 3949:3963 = 0.1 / 3.47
